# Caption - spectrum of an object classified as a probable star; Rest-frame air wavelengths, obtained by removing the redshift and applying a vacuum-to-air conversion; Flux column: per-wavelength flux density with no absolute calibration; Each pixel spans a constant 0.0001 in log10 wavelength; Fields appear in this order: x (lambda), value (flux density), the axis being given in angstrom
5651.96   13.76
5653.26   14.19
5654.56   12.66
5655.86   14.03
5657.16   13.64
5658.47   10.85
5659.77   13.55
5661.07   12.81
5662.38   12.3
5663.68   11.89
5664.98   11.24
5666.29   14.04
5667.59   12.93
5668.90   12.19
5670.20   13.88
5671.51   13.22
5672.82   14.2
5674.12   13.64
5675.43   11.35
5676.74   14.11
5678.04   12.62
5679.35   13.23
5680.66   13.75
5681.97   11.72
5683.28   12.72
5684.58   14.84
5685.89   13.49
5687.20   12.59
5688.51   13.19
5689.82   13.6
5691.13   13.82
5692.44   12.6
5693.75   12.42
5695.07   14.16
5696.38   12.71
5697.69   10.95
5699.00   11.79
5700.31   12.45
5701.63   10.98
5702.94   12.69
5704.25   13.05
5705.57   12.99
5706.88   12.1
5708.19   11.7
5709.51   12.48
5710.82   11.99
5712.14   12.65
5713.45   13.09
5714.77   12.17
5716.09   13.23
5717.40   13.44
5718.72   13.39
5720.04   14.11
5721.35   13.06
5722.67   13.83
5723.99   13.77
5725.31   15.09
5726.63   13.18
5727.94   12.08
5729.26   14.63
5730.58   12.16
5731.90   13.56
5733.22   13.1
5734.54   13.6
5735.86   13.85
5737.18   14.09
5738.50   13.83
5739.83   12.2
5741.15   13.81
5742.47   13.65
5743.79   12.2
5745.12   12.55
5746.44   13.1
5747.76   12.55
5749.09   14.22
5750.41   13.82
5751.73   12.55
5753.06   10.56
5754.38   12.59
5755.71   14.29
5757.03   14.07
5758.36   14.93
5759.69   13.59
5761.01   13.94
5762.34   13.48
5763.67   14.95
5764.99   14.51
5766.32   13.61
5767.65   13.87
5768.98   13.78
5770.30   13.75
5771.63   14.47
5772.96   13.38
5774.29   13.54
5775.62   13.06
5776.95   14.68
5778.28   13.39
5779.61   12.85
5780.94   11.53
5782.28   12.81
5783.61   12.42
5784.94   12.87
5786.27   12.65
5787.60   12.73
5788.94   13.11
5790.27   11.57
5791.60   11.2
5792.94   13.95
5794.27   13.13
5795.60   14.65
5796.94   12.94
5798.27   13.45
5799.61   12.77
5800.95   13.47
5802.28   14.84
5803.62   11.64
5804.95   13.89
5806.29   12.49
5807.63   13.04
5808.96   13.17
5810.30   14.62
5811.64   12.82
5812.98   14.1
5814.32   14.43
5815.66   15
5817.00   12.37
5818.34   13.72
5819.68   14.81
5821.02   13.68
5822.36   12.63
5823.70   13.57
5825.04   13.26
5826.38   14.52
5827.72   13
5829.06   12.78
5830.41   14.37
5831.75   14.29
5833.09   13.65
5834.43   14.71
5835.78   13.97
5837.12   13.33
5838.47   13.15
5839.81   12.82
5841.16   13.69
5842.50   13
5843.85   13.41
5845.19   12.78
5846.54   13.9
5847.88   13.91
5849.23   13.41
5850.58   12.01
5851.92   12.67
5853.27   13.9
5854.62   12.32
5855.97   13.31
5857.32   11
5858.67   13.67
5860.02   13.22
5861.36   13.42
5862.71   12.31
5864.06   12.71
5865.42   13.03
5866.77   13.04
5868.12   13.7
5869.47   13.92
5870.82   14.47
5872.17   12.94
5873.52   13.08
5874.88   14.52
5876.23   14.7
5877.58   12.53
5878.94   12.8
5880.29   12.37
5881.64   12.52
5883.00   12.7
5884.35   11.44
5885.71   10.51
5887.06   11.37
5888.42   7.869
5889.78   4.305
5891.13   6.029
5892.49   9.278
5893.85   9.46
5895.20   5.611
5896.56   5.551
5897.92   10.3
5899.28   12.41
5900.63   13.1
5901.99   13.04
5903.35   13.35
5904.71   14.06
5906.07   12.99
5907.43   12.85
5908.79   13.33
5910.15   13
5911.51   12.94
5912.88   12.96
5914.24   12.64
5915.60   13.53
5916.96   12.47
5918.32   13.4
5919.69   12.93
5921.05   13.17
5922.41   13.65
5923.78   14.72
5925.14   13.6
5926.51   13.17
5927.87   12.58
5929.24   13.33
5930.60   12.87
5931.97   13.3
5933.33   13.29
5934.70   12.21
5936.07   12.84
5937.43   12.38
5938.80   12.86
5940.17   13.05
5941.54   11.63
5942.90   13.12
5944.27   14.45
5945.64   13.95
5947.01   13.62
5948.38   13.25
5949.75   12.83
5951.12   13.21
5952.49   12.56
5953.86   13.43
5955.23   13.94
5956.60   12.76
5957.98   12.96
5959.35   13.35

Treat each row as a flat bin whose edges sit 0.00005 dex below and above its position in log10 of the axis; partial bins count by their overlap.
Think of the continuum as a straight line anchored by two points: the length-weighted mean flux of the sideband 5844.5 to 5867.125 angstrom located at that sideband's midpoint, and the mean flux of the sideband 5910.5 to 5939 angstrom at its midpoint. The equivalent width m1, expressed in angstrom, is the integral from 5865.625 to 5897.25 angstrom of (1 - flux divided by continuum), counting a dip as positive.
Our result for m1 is 4.7 angstrom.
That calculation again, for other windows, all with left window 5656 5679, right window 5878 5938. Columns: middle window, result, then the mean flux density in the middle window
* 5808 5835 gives -3.37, 13.8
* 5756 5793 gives -2.81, 13.4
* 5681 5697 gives -0.47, 13.2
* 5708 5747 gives -1.77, 13.2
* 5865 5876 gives -1.48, 13.7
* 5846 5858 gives -0.81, 12.9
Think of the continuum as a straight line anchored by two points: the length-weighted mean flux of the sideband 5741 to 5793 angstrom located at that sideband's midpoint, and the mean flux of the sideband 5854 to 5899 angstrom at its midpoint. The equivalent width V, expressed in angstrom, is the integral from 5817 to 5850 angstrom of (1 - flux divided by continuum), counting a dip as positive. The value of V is -3.7 angstrom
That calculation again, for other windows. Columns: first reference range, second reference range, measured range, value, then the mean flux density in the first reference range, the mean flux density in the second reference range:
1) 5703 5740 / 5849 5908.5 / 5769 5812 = -1.9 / 13.2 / 11.9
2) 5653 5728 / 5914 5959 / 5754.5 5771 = -1.3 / 12.9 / 13.1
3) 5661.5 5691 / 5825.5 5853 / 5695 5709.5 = 0.9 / 13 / 13.5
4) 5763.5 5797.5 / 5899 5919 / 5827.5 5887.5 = 0.2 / 13.3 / 13.1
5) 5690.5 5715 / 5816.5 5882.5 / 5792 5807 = -0.4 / 12.5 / 13.3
